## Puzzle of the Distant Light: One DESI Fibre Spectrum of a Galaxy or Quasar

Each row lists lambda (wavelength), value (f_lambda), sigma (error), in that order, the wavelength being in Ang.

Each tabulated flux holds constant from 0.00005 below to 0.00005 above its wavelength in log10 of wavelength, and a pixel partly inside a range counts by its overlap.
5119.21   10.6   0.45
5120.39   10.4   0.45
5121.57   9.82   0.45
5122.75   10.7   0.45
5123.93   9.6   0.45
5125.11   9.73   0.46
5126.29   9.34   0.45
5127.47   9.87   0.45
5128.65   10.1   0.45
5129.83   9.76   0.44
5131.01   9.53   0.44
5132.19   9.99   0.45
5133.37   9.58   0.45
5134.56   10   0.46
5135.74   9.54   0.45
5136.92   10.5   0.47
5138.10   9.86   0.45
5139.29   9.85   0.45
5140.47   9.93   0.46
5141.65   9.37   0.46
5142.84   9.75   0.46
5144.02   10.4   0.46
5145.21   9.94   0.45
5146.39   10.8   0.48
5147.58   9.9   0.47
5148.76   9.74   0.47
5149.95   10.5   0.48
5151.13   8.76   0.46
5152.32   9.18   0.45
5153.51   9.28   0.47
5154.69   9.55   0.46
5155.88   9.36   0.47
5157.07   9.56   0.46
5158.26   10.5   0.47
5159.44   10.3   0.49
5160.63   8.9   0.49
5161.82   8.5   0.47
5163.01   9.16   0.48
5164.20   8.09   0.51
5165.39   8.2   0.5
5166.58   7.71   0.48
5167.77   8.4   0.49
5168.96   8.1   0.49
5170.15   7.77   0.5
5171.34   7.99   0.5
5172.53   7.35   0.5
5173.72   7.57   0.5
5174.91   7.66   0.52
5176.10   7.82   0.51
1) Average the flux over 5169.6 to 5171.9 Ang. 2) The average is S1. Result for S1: 7.88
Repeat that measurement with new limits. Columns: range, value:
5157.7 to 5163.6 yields 9.47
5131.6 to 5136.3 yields 9.77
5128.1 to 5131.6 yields 9.8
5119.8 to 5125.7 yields 10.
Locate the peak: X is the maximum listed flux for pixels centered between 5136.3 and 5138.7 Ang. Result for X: 10.5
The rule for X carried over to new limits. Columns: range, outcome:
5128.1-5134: 10.1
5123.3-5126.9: 9.73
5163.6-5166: 8.2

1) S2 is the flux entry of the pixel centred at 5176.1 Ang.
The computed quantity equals 7.82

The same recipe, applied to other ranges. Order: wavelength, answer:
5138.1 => 9.86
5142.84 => 9.75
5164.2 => 8.09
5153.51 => 9.28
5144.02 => 10.4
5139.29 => 9.85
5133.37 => 9.58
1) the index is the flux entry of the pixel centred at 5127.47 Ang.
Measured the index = 9.87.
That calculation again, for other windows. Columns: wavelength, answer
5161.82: 8.5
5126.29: 9.34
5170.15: 7.77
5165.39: 8.2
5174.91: 7.66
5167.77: 8.4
